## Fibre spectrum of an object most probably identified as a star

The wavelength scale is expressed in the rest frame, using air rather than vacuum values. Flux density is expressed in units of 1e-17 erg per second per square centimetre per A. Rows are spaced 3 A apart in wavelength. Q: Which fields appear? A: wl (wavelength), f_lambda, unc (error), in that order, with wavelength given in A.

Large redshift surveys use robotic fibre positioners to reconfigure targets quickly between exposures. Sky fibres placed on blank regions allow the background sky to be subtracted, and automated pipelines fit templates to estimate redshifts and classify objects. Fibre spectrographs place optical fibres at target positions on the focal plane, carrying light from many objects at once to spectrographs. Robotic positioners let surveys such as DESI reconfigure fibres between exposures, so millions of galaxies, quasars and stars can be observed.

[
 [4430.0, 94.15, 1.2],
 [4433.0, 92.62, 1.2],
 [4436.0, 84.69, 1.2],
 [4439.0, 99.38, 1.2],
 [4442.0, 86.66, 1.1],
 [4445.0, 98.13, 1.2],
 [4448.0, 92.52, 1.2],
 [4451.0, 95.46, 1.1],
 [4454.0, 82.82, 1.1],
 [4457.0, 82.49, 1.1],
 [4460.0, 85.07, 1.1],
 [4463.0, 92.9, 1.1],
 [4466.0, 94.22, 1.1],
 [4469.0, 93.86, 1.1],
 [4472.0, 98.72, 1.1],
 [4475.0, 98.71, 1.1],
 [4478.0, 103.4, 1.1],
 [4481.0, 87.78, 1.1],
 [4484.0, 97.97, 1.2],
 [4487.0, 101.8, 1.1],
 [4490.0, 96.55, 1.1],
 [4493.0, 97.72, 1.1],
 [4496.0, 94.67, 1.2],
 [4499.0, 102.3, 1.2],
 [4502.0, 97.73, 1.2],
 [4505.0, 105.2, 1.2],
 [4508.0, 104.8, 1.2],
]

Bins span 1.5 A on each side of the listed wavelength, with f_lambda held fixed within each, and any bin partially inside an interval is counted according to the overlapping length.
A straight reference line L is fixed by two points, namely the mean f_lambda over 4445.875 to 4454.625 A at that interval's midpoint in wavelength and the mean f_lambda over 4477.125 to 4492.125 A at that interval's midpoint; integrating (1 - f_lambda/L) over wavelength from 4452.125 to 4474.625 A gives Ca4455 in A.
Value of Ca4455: 0.78 A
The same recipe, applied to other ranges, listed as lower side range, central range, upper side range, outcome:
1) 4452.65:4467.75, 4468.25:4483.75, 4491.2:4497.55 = -0.9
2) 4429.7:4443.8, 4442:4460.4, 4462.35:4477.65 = 0.8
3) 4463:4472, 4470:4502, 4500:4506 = 0.1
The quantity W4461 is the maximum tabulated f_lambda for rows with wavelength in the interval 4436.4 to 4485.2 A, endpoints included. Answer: 103.4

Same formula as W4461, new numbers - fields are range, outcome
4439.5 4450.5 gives 98.13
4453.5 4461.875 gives 85.07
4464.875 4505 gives 105.2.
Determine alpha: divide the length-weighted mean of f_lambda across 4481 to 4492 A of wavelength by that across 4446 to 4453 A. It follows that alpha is 1.0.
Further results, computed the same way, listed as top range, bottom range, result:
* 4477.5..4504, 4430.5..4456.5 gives 1.07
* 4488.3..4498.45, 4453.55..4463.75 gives 1.13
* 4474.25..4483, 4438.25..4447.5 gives 1.03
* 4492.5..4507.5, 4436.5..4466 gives 1.10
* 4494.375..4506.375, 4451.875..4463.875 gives 1.16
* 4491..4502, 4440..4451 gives 1.05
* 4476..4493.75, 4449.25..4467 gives 1.10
